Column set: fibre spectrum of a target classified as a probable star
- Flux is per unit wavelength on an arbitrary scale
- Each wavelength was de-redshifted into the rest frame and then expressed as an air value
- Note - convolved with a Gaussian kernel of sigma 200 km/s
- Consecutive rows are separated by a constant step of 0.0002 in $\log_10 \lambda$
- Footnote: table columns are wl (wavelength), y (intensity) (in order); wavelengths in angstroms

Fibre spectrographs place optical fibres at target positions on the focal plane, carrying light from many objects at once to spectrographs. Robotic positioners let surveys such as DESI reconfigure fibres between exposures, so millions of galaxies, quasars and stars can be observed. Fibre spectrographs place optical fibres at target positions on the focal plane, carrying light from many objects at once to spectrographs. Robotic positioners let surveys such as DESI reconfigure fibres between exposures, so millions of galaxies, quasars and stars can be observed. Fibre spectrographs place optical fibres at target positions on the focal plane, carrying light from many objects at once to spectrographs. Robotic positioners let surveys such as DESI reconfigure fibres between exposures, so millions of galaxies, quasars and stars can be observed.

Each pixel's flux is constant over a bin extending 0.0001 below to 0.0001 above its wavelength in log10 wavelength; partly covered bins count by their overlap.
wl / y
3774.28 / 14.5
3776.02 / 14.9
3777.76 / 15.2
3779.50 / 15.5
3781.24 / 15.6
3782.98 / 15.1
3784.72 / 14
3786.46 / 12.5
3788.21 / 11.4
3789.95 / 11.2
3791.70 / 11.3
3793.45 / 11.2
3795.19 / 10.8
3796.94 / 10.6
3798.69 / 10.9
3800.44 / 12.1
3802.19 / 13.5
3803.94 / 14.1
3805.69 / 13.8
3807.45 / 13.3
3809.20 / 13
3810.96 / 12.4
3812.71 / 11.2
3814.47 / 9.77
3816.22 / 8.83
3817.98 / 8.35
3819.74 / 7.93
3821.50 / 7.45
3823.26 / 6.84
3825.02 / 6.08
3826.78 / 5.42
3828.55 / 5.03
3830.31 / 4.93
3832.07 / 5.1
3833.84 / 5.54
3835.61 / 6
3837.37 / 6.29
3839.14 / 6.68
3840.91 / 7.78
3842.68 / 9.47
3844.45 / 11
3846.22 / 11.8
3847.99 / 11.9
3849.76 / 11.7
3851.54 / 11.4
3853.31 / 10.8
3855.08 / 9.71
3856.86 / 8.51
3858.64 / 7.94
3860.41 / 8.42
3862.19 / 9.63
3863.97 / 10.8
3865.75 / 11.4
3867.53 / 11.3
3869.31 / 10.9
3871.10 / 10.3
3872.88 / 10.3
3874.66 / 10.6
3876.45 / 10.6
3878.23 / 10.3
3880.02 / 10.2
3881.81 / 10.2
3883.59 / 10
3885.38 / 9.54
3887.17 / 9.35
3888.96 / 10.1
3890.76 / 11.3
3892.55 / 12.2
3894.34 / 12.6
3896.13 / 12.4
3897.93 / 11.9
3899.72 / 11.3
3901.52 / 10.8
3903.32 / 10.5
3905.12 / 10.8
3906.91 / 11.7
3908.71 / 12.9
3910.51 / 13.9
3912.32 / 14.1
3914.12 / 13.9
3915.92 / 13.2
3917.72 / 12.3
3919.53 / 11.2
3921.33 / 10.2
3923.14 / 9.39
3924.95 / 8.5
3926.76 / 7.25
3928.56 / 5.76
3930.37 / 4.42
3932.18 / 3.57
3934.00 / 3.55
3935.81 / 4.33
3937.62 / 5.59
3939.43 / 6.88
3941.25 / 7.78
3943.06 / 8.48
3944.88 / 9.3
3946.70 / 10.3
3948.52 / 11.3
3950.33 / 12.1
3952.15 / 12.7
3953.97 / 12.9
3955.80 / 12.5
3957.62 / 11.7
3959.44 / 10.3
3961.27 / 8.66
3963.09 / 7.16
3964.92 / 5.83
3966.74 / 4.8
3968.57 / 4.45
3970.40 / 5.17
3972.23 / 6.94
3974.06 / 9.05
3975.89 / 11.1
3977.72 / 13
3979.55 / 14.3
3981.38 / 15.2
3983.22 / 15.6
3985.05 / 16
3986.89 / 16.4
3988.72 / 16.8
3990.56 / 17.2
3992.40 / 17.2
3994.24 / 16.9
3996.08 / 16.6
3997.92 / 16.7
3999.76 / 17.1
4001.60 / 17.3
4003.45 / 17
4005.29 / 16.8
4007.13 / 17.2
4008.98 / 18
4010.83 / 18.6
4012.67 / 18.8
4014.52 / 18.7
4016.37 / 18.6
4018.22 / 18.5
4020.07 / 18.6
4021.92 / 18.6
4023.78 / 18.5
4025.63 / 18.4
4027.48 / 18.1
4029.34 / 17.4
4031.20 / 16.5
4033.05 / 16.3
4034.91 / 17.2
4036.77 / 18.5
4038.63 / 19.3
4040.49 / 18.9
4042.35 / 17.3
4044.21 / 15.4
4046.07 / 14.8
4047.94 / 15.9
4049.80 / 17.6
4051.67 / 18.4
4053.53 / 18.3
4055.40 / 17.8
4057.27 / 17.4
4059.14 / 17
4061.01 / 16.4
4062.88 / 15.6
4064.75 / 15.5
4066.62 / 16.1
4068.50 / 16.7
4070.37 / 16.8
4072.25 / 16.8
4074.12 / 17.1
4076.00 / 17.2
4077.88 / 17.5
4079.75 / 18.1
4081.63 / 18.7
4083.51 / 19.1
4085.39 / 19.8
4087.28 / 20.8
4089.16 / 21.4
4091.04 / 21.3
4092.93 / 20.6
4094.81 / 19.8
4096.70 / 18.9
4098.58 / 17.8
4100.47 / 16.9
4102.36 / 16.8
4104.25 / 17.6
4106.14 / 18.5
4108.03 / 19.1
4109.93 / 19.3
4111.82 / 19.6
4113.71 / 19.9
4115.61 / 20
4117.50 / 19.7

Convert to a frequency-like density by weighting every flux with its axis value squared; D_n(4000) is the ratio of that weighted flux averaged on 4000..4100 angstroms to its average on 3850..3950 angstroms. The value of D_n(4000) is 1.94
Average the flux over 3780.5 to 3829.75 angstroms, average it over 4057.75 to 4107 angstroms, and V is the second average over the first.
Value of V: 1.67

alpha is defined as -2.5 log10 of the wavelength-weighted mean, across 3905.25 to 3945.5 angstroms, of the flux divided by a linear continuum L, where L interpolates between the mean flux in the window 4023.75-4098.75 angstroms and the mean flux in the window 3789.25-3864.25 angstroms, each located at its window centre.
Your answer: 0.386 mag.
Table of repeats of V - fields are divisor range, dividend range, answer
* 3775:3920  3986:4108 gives 1.66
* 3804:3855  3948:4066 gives 1.68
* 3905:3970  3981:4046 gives 1.89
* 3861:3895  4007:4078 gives 1.65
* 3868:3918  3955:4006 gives 1.12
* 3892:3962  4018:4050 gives 1.74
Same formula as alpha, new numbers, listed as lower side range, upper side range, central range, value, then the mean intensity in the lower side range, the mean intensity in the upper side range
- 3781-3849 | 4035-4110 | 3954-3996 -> 0.26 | 9.95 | 17.9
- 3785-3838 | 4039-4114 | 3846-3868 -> 0.07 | 9.62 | 18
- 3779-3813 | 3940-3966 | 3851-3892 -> 0.12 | 12.7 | 9.99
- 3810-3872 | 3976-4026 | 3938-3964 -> 0.40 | 8.83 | 17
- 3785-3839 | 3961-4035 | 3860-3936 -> 0.17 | 9.56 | 15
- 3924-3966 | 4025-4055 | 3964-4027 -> -0.13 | 8.29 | 17.4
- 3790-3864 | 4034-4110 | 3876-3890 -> 0.14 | 9.51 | 17.9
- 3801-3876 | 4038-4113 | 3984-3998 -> -0.12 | 9.47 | 18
